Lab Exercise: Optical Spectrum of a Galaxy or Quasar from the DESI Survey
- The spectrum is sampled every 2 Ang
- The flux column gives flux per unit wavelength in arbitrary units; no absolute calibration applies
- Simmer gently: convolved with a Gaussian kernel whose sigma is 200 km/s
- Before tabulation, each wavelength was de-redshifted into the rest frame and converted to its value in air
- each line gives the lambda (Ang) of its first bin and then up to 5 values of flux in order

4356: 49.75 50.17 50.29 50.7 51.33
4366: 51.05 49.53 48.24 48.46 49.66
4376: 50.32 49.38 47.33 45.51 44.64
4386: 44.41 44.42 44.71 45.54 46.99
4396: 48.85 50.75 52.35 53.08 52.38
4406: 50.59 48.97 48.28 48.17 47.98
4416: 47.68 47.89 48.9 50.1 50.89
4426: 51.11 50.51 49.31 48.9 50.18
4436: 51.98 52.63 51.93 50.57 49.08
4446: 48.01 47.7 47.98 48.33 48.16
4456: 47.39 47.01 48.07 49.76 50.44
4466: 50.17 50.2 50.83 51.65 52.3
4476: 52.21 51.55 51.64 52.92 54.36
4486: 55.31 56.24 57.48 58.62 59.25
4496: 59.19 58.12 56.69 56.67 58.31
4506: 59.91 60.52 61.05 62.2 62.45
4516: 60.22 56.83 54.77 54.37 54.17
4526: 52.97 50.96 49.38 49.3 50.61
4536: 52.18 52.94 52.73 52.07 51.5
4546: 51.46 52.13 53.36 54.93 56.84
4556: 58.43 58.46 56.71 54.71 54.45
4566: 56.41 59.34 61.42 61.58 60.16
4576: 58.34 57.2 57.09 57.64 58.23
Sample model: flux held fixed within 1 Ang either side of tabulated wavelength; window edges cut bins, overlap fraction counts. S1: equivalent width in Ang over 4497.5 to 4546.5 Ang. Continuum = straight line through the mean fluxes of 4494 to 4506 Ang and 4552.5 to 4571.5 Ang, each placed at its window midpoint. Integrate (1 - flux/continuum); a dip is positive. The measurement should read 2.2 Ang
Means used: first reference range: 58.1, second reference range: 57.5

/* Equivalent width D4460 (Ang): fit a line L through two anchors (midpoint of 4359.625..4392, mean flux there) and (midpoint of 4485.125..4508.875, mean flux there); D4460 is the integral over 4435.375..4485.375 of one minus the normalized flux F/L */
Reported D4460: 4.3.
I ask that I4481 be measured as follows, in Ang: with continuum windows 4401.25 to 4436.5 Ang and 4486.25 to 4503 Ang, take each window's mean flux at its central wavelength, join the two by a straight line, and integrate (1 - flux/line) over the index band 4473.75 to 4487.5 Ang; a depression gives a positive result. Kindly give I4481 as 0.8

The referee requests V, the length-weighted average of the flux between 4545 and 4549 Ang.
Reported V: 51.8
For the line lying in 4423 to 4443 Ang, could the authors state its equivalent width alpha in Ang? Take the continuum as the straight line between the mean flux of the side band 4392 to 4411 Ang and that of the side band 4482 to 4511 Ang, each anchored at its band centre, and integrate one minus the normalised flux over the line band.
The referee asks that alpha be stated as 0.7 Ang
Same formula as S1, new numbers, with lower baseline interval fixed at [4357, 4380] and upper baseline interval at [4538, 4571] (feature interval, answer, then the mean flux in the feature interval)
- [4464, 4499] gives -0.66 Ang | 54.1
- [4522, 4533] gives 0.57 Ang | 51.6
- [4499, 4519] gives -2.07 Ang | 59.5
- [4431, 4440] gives 0.13 Ang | 51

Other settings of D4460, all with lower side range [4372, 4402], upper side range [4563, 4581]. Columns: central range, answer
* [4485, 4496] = -0.8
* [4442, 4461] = 1.2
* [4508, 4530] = -0.6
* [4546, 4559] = 0.4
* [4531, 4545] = 1.2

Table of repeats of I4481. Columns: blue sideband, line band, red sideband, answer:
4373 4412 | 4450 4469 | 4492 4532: 1.6 Ang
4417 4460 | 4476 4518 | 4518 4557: -4.8 Ang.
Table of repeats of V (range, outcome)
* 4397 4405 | 52.1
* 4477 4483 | 52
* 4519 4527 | 54.1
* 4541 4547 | 51.7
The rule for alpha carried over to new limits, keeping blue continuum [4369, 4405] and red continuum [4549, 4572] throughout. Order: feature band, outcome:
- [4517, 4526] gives 0.0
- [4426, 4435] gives 0.1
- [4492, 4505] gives -1.0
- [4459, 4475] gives 0.6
